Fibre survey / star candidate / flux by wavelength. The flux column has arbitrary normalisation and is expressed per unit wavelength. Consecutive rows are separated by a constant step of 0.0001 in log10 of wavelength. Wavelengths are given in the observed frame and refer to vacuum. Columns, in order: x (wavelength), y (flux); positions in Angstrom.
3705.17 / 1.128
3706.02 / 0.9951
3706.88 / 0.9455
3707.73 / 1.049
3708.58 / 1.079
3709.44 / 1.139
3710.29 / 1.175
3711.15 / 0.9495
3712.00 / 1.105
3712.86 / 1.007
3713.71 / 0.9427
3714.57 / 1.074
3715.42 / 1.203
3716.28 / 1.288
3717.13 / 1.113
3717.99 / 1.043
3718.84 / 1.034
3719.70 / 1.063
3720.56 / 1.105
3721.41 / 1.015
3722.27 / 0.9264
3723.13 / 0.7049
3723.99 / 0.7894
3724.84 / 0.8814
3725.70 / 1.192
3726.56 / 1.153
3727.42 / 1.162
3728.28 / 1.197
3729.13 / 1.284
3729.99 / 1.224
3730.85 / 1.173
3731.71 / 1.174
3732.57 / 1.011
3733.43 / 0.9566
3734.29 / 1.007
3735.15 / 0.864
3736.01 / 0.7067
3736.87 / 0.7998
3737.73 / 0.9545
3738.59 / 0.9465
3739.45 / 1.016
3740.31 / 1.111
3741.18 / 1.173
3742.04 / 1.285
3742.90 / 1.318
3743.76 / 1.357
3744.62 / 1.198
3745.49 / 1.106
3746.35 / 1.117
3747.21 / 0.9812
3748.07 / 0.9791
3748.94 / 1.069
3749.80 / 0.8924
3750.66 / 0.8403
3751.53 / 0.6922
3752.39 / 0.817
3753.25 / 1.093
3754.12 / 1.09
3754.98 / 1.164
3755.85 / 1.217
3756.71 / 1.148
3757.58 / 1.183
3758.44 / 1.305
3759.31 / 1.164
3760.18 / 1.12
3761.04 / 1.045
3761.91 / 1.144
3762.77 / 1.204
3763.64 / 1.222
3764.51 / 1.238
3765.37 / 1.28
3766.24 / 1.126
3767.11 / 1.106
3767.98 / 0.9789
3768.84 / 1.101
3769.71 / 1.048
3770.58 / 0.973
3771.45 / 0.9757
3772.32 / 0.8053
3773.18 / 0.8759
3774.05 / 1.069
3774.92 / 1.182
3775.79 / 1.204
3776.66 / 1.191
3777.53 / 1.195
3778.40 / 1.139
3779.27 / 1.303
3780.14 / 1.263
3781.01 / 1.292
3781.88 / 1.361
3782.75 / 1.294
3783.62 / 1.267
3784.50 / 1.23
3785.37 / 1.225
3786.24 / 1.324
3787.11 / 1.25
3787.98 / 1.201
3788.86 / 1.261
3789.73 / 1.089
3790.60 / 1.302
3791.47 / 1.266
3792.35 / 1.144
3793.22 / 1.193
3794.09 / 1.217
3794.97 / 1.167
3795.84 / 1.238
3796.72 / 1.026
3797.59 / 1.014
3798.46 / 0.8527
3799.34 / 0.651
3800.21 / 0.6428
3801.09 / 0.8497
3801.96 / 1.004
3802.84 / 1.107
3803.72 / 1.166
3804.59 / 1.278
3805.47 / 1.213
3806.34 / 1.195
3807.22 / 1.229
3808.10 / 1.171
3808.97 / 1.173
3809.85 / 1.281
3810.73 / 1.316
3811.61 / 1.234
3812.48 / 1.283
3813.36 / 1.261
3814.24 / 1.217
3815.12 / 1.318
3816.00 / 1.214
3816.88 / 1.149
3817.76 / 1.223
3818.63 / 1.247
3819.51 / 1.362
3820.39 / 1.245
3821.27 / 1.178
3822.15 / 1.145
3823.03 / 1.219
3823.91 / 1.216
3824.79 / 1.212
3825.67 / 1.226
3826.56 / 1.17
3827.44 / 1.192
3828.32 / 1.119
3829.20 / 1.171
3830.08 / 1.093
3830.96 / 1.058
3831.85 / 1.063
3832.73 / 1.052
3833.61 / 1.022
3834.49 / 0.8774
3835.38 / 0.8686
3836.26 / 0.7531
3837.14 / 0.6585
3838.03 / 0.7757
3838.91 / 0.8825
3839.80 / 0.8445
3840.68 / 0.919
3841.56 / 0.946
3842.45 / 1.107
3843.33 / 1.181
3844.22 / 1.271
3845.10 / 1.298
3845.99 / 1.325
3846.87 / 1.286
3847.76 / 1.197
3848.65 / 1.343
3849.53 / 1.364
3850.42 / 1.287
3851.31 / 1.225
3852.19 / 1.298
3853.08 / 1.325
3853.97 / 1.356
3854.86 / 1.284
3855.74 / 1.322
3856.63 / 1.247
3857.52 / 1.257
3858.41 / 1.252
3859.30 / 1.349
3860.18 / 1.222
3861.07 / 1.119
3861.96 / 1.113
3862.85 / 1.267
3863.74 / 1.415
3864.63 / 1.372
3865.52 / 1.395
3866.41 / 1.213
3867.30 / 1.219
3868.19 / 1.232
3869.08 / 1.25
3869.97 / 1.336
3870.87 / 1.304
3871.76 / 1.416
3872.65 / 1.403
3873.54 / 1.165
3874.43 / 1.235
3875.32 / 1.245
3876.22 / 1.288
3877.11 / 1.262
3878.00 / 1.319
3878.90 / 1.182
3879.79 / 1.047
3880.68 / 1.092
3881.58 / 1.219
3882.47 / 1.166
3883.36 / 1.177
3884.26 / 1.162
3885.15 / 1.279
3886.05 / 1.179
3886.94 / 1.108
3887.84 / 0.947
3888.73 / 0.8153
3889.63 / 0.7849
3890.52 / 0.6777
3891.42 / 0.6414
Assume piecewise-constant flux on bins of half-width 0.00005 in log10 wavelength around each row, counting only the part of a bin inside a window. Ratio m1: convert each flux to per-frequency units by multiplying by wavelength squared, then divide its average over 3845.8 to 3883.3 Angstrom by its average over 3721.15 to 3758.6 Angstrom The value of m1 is 1.3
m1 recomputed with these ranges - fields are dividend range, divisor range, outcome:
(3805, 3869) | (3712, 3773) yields 1.17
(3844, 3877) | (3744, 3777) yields 1.25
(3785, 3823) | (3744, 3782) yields 1.08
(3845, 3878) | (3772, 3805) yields 1.17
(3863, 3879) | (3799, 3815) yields 1.18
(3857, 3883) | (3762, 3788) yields 1.13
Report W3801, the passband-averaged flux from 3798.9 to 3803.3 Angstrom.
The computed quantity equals 0.851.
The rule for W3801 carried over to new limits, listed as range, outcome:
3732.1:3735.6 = 0.96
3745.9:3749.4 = 1.04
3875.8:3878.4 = 1.29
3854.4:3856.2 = 1.31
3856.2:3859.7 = 1.27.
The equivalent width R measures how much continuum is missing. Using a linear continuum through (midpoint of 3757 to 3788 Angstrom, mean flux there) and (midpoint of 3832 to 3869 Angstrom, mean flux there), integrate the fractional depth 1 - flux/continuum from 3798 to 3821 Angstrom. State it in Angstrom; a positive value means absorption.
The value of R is 0.28 Angstrom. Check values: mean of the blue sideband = 1.16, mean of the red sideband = 1.17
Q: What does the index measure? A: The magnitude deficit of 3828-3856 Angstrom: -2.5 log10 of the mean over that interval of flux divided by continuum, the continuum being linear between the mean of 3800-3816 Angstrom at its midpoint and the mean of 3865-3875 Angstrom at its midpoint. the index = 0.12 mag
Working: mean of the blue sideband 1.17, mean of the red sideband 1.29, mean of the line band 1.11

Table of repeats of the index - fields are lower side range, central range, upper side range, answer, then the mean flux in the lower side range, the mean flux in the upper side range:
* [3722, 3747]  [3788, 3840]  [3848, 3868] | 0.08 mag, 1.06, 1.28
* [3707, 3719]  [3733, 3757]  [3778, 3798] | 0.11 mag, 1.08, 1.22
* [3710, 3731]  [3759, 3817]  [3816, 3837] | -0.05 mag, 1.07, 1.12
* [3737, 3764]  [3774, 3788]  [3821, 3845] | -0.15 mag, 1.09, 1.05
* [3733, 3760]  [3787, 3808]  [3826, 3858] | -0.02 mag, 1.05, 1.12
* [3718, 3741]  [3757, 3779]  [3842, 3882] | -0.03 mag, 1.02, 1.26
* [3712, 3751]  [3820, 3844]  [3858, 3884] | 0.14 mag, 1.06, 1.25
